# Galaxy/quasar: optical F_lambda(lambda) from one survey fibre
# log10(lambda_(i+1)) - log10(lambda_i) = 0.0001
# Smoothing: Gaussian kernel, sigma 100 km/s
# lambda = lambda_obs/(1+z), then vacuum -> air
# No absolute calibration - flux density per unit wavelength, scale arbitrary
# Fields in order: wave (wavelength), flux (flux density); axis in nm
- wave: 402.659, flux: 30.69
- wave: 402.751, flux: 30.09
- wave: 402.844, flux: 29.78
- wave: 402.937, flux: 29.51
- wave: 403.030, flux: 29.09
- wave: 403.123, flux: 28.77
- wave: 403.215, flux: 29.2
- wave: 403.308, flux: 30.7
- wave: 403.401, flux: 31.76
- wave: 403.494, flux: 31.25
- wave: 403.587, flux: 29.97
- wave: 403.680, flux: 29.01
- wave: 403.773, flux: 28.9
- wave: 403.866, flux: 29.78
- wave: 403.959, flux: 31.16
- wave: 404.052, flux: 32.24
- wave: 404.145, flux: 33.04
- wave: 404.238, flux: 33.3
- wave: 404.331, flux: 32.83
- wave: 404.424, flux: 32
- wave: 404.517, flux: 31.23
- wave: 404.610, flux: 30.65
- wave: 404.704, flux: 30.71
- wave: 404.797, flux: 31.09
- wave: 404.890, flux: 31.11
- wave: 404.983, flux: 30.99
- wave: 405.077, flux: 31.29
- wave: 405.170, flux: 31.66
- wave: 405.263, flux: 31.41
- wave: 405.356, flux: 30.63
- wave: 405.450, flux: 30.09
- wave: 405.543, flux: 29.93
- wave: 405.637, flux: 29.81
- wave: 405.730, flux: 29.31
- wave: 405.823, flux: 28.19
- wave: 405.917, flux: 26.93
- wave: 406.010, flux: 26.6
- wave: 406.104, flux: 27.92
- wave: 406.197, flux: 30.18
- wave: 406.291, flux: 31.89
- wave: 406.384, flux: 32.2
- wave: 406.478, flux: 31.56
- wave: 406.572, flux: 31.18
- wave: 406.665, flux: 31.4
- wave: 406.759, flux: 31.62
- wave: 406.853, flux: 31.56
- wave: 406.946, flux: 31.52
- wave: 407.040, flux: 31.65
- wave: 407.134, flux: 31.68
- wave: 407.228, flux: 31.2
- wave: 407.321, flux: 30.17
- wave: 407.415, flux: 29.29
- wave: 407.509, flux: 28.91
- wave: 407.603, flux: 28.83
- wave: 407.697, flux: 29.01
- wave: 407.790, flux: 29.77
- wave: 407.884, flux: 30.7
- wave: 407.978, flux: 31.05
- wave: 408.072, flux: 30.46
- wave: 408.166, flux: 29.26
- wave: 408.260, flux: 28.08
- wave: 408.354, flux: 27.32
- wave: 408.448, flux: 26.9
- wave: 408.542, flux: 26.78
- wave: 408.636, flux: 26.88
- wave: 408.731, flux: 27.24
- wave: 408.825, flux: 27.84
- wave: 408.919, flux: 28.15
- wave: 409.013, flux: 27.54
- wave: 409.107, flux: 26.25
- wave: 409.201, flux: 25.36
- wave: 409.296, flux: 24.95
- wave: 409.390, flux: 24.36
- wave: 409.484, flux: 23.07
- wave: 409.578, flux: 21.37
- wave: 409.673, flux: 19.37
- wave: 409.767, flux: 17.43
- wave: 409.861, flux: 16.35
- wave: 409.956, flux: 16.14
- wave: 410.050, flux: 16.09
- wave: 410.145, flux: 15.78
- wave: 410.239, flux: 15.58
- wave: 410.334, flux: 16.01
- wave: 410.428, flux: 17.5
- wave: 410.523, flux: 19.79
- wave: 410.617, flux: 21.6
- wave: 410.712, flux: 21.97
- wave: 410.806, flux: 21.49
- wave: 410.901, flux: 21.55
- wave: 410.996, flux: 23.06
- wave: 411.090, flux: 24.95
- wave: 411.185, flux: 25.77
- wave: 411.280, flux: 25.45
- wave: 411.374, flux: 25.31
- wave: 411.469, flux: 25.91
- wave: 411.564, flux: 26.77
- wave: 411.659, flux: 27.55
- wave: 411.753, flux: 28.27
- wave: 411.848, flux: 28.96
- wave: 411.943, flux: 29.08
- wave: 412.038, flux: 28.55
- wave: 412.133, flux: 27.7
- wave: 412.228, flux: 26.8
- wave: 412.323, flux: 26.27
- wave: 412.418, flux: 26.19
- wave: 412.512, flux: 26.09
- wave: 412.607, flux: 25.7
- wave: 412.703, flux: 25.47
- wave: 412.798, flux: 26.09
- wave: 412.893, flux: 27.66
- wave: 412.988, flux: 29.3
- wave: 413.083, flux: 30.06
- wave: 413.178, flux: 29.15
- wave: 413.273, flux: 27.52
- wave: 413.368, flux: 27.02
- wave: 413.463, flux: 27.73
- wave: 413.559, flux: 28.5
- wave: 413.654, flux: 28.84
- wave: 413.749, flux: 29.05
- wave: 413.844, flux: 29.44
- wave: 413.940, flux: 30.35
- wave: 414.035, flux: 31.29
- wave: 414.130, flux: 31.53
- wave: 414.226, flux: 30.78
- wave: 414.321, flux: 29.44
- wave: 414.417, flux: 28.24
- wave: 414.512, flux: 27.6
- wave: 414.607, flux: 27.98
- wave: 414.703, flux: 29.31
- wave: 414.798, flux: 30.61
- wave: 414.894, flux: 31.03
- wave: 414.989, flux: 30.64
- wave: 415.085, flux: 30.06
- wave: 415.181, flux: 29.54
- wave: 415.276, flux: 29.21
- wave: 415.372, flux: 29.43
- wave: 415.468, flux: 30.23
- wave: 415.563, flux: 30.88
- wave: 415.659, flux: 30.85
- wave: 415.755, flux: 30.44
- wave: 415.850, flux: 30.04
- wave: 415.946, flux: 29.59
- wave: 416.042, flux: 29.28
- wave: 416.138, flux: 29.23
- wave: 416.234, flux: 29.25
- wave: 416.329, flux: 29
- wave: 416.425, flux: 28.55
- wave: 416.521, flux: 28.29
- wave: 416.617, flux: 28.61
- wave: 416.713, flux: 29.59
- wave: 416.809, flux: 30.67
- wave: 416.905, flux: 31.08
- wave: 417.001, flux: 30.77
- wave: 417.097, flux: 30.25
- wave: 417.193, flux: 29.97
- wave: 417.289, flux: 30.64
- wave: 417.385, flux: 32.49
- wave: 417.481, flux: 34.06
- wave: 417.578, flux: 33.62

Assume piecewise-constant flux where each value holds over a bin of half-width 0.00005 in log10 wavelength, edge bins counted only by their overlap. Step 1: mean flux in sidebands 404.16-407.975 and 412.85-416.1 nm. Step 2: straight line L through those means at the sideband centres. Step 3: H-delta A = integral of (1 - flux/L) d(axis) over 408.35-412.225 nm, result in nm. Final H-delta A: 0.83 nm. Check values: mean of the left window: 30.6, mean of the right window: 29.5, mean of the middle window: 23.6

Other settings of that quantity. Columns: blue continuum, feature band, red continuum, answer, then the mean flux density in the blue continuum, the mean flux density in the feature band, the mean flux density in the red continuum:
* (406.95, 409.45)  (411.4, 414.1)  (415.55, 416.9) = 0.11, 28.5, 27.9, 29.6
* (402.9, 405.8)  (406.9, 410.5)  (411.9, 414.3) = 0.51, 30.7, 25.4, 28.3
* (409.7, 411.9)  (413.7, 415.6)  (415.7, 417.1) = -0.19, 21.7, 29.8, 29.6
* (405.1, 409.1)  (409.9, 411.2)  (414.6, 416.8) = 0.44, 29.6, 19.6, 29.7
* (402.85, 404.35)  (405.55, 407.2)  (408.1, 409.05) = -0.08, 30.6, 30.3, 27.6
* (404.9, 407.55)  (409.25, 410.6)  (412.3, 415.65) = 0.49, 30.4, 18.9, 28.9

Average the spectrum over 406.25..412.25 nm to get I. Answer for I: 26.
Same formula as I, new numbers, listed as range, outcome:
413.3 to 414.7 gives 29.1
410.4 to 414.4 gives 26.8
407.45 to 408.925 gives 28.6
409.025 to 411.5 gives 21.3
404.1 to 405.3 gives 31.6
